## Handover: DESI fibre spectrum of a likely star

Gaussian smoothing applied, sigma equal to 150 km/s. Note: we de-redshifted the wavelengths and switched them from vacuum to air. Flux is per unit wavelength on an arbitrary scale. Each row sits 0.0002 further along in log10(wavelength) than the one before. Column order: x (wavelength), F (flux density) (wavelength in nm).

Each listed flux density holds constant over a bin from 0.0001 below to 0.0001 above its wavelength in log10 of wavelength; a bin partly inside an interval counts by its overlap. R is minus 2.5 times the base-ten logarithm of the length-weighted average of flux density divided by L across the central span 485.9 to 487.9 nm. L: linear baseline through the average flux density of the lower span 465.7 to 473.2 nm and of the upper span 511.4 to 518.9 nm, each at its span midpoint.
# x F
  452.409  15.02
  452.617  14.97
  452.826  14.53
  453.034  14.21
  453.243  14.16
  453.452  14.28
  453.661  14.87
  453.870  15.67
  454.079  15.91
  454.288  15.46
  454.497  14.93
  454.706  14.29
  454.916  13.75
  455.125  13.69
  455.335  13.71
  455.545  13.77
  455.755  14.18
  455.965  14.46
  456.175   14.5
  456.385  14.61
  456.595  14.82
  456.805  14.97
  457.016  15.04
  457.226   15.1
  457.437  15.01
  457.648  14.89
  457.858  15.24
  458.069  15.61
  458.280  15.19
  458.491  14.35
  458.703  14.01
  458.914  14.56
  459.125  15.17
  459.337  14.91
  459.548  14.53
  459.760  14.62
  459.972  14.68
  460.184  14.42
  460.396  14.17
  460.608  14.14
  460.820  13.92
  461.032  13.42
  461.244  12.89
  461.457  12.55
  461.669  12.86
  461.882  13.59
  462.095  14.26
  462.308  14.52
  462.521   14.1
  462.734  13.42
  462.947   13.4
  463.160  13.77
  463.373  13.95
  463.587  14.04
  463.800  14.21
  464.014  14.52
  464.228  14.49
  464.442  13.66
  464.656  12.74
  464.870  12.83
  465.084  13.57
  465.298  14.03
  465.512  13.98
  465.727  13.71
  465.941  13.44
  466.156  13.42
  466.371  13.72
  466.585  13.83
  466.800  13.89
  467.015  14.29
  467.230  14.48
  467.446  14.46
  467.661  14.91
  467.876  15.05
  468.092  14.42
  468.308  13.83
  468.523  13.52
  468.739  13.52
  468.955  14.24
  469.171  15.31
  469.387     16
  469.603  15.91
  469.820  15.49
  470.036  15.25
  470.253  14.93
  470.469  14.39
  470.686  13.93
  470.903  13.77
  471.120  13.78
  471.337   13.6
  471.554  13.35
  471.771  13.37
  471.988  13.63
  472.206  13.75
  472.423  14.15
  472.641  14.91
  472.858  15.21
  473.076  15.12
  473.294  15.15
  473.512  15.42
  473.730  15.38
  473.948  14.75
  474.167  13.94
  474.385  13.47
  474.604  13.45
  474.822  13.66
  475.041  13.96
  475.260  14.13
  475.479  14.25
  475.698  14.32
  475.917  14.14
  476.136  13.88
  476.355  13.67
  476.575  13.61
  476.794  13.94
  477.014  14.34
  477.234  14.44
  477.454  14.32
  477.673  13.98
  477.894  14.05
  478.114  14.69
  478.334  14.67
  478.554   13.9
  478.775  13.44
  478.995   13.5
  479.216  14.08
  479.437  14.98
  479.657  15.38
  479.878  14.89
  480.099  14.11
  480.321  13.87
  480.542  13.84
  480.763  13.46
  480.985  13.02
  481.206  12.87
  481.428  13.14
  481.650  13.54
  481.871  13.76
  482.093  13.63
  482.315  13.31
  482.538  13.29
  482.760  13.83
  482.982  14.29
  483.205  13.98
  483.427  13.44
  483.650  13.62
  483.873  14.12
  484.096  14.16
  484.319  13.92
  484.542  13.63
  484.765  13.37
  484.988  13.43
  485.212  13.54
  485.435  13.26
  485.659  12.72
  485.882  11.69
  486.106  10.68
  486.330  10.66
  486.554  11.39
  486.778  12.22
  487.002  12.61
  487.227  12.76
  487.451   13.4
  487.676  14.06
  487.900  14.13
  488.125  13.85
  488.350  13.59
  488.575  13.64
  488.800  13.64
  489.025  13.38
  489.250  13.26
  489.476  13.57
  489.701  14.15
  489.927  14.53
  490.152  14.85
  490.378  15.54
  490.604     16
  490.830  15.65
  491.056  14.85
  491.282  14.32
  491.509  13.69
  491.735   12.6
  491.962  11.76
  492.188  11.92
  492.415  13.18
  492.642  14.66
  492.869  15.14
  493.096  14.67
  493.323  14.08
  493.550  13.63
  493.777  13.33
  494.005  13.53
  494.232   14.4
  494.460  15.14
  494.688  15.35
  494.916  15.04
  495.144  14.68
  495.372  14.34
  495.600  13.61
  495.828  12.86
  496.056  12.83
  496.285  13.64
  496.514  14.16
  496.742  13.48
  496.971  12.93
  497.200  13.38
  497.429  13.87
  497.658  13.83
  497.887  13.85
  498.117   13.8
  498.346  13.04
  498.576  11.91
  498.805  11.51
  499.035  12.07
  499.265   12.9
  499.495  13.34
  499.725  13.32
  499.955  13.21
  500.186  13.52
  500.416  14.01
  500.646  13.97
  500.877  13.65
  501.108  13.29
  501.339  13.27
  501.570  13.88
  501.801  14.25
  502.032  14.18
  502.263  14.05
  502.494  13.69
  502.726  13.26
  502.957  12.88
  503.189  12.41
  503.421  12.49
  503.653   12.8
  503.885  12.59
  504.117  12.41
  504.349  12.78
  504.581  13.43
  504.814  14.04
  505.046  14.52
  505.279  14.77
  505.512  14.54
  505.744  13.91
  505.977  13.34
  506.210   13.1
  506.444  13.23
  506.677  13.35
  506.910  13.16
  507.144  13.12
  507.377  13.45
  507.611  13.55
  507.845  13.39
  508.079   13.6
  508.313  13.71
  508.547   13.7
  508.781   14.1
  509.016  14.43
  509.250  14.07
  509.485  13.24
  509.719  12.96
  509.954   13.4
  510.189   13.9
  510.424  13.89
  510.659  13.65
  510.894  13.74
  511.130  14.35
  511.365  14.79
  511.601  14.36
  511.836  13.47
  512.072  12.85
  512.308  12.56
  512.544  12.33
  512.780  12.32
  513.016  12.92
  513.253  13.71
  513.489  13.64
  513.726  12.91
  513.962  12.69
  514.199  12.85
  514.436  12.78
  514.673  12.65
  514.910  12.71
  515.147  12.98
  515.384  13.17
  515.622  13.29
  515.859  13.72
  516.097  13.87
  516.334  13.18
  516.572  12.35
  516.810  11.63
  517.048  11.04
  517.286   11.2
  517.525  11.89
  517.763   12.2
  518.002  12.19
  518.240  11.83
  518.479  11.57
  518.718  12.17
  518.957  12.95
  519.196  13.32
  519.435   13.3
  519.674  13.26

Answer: 0.12 mag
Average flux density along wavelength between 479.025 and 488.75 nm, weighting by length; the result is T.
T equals 13.4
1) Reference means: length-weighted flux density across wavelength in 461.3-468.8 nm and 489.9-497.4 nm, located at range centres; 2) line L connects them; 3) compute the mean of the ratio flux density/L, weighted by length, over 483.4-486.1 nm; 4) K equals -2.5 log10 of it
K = 0.05 mag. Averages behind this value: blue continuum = 13.9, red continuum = 14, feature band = 13.3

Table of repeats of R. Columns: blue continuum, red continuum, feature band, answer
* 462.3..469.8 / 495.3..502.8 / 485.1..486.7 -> 0.143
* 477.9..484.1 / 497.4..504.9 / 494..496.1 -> -0.064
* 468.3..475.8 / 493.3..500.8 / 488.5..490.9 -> -0.043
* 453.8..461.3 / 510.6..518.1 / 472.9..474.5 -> -0.048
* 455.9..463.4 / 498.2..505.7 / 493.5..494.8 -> -0.059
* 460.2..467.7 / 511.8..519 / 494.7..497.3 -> -0.059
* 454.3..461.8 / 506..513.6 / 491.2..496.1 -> -0.007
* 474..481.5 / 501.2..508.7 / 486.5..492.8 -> 0.003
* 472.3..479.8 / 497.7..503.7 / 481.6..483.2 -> 0.027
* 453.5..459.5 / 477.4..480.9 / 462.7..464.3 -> 0.044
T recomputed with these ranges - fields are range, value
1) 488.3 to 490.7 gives 14.2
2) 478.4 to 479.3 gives 13.8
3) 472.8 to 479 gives 14.2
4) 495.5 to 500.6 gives 13.2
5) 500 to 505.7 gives 13.5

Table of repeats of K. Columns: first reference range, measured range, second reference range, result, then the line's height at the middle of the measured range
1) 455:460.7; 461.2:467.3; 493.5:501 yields 0.054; 14.4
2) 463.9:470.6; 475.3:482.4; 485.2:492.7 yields -0.014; 13.8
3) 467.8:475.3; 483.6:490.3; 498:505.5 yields 0.045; 13.8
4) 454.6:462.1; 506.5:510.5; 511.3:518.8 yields -0.055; 12.9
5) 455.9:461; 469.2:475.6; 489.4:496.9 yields 0.002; 14.4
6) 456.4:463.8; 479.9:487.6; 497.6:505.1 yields 0.040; 13.7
